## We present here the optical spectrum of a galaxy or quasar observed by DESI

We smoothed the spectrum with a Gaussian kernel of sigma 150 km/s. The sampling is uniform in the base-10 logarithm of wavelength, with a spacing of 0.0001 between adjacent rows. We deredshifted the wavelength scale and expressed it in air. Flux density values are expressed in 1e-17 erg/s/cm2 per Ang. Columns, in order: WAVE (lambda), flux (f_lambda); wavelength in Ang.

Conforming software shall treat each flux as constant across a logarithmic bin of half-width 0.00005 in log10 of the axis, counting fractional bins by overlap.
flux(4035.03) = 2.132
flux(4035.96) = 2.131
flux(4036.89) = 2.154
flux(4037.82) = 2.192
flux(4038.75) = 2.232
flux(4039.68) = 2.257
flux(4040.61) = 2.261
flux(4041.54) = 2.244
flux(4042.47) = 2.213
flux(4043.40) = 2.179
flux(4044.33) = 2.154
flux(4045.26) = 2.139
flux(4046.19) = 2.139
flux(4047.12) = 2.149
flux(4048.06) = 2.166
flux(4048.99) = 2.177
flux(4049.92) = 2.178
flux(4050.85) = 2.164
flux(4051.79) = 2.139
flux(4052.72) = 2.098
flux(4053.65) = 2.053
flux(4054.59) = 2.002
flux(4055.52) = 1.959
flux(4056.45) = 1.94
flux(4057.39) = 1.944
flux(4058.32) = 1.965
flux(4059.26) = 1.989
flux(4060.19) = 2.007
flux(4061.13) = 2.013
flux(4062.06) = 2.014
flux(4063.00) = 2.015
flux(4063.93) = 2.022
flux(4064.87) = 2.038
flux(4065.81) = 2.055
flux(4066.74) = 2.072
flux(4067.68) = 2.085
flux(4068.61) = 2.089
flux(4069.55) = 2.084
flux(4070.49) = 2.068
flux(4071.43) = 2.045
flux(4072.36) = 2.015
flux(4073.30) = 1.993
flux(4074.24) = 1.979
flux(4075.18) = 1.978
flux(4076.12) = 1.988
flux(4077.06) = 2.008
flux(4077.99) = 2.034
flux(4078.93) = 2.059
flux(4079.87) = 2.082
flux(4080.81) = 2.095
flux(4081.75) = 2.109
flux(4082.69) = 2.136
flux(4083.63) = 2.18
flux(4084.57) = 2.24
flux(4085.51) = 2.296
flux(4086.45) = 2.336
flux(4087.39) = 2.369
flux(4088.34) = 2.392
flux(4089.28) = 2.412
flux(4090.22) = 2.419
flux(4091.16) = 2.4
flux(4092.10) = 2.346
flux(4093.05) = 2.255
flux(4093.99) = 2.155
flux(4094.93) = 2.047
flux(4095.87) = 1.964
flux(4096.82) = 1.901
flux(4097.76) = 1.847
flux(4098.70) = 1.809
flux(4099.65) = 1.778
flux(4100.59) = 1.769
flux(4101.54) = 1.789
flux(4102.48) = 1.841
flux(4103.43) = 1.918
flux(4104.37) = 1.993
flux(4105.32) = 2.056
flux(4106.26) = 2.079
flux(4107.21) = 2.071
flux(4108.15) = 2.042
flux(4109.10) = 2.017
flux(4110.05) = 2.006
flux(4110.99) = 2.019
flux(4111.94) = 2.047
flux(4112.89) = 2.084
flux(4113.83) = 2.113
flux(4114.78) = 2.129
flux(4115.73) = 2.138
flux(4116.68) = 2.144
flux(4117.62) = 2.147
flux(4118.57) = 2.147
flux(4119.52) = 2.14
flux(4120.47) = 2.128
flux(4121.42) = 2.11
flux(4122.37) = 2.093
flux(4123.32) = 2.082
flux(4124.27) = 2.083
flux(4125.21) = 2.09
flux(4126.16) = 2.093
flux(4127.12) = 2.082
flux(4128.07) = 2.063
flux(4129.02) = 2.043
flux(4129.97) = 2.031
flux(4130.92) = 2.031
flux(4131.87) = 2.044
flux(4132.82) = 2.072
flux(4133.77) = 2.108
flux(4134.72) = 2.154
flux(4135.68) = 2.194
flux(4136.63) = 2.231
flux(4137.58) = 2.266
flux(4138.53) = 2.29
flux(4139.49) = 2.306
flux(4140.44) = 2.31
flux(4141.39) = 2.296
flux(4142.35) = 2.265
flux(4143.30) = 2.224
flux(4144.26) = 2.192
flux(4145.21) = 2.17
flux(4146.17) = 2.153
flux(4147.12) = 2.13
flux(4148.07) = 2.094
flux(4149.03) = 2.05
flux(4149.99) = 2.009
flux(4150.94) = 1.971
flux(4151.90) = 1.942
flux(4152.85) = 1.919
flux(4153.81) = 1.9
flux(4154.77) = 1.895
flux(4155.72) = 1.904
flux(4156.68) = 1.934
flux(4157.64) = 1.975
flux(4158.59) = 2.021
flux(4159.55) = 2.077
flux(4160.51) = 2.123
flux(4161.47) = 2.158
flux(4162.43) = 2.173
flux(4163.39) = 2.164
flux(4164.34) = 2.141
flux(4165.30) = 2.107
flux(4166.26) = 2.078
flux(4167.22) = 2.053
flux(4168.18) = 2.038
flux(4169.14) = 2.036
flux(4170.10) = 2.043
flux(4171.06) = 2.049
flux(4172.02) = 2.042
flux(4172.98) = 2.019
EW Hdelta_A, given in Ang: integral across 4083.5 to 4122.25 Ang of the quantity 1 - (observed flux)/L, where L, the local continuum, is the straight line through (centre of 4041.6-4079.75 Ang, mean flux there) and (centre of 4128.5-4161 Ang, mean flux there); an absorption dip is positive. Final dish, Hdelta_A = -0.3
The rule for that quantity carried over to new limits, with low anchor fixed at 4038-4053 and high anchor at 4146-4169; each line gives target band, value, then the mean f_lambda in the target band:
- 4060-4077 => 1.0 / 2.03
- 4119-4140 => -0.5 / 2.12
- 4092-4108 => 1.1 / 1.97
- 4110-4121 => -0.1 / 2.11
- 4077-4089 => -0.3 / 2.19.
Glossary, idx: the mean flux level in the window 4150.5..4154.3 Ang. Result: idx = 1.93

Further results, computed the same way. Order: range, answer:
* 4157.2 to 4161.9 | 2.07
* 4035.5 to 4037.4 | 2.14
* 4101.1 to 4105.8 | 1.92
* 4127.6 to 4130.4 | 2.05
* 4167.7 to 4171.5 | 2.04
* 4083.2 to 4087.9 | 2.28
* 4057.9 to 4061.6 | 1.99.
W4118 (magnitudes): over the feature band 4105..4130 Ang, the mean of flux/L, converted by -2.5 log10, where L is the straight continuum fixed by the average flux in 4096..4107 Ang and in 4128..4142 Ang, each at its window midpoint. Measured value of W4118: -0.03 mag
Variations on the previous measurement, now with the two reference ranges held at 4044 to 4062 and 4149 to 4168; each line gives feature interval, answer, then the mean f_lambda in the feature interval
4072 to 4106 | -0.01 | 2.08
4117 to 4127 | -0.04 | 2.11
